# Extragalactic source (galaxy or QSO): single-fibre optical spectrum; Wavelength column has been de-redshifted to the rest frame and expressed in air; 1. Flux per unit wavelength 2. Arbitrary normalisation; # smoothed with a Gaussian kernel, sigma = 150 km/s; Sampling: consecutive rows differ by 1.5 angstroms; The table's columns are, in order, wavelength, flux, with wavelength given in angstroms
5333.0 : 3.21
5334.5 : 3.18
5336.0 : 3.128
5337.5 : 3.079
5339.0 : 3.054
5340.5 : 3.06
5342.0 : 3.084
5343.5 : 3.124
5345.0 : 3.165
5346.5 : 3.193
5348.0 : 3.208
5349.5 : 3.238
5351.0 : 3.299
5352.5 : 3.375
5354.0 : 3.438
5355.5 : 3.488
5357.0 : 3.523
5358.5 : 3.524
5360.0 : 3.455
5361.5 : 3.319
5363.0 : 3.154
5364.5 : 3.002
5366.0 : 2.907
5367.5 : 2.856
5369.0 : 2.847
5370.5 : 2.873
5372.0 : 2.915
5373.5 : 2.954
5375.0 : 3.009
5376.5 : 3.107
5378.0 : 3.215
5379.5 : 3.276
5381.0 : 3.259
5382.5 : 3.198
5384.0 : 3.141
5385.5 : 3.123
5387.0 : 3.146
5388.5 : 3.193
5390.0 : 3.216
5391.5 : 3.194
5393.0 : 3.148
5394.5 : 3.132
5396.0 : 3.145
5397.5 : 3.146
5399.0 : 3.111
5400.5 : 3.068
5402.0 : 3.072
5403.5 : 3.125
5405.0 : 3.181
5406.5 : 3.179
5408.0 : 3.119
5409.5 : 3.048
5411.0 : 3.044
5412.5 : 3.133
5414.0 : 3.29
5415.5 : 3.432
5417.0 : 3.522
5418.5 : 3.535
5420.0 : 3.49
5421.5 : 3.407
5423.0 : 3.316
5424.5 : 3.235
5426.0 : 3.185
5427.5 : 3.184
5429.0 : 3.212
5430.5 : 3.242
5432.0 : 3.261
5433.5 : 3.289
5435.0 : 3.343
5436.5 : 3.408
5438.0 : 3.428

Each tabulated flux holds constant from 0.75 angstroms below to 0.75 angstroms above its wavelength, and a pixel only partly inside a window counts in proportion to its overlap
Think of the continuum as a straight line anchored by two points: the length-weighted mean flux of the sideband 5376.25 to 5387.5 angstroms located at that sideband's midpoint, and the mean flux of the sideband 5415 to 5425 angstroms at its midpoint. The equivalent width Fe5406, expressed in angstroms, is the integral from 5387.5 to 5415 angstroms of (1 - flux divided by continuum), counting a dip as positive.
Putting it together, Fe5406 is 1.4 angstroms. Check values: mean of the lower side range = 3.19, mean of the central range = 3.14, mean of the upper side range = 3.42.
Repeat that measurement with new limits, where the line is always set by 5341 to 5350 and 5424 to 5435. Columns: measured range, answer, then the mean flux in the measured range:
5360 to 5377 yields 0.9 angstroms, 3.01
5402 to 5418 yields 0.1 angstroms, 3.21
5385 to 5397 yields 0.2 angstroms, 3.16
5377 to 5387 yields 0.0 angstroms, 3.2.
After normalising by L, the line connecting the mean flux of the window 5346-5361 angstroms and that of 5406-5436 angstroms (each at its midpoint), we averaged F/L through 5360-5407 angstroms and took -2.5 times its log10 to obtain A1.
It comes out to 0.07 mag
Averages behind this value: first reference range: 3.38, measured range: 3.11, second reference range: 3.28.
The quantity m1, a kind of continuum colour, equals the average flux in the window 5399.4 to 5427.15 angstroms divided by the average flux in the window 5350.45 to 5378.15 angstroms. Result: 1.0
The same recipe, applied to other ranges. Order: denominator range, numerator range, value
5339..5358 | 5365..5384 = 0.93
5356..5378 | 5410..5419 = 1.06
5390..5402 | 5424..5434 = 1.03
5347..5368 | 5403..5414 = 0.96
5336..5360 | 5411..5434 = 1.01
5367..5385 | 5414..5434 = 1.09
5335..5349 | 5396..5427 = 1.03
